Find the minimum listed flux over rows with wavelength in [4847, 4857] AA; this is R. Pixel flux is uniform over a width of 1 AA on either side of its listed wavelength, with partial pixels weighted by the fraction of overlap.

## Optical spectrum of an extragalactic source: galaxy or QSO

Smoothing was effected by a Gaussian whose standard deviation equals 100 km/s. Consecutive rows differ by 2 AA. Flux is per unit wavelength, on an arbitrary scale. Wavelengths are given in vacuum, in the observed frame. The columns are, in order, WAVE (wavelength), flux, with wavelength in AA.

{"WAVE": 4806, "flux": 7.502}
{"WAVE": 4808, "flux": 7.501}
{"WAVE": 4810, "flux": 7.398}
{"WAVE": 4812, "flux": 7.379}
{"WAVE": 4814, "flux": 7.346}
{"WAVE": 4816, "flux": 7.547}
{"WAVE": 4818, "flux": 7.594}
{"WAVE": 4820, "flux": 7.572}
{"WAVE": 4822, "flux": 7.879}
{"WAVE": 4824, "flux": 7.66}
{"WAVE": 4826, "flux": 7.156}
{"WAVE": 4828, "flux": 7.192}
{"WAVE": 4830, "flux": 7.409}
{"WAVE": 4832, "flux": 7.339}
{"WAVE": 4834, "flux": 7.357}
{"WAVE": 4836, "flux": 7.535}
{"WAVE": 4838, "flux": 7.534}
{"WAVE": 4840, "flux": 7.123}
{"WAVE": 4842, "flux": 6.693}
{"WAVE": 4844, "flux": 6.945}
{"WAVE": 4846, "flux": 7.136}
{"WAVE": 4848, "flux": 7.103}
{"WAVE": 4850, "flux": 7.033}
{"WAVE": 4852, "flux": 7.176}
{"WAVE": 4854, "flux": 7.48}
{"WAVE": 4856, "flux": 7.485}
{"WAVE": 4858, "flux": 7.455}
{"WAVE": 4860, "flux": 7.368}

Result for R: 7.033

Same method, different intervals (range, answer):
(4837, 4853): 6.693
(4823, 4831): 7.156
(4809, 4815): 7.346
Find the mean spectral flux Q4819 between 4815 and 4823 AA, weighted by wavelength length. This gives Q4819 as 7.65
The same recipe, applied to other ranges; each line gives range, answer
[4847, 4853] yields 7.1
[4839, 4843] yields 6.91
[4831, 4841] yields 7.38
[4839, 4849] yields 7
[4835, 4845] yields 7.17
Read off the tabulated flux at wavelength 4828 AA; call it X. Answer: 7.192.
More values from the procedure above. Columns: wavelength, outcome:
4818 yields 7.594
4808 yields 7.501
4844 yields 6.945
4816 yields 7.547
